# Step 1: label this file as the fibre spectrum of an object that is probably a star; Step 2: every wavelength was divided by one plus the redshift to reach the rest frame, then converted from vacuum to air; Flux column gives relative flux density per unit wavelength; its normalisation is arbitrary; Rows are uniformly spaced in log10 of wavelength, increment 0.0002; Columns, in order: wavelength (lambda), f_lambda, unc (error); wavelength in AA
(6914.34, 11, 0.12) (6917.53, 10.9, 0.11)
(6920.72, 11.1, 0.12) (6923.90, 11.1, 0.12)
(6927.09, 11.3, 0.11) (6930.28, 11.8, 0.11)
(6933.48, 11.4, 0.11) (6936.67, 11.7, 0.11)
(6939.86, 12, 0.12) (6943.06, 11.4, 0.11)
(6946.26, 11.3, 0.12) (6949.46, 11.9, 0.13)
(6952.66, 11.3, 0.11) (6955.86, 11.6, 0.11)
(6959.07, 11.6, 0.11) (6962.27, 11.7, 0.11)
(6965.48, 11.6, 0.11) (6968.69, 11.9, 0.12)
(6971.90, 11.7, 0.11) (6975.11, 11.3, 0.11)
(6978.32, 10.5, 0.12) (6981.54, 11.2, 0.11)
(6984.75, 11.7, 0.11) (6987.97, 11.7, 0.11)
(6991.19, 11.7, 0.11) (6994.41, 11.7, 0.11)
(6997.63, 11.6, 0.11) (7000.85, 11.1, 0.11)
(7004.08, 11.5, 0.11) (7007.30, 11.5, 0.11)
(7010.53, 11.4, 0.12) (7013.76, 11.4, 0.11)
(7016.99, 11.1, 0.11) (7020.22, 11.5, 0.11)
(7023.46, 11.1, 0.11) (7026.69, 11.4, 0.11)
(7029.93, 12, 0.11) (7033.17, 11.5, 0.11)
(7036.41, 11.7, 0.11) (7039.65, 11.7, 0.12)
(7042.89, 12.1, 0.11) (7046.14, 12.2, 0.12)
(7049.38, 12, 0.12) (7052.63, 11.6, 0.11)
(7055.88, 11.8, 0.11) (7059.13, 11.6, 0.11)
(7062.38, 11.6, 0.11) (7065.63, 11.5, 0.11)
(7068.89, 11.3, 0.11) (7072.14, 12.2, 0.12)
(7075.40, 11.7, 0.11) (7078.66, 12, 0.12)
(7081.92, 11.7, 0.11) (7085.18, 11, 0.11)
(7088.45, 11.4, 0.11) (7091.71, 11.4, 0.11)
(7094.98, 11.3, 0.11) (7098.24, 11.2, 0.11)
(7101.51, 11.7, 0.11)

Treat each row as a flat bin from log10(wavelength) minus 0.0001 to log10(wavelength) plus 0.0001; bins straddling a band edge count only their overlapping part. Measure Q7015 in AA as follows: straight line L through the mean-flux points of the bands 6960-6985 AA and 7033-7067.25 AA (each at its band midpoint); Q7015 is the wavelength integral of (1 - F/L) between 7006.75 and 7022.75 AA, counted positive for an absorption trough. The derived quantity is 0.4 AA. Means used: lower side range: 11.4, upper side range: 11.8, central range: 11.4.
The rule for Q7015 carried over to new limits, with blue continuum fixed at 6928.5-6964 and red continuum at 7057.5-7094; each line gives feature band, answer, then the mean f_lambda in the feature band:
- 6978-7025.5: 0.8 AA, 11.4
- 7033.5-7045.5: -0.3 AA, 11.8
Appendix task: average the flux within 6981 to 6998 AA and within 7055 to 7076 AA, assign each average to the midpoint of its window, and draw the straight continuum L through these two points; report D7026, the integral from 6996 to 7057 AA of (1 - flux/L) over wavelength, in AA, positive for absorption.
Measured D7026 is 0.3 AA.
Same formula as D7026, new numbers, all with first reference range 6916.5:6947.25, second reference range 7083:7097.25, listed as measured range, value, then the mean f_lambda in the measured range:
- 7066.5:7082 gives -0.64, 11.8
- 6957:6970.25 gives -0.36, 11.7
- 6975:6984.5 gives 0.27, 11.1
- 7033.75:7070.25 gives -1.33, 11.7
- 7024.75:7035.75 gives -0.28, 11.6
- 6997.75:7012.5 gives -0.05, 11.4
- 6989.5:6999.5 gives -0.25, 11.7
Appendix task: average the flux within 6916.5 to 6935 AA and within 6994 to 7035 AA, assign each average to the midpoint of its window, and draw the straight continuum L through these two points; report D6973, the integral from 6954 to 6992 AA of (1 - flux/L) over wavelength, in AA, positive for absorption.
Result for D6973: -0.5 AA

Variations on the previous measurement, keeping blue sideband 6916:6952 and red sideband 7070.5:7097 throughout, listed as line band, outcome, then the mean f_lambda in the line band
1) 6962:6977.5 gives -0.1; 11.6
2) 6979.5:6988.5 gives 0.0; 11.5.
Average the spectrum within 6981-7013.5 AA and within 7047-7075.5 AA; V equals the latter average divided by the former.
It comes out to 1.02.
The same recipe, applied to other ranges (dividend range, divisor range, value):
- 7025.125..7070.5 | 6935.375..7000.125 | 1.01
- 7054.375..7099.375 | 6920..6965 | 1.00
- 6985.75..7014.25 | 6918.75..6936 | 1.01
